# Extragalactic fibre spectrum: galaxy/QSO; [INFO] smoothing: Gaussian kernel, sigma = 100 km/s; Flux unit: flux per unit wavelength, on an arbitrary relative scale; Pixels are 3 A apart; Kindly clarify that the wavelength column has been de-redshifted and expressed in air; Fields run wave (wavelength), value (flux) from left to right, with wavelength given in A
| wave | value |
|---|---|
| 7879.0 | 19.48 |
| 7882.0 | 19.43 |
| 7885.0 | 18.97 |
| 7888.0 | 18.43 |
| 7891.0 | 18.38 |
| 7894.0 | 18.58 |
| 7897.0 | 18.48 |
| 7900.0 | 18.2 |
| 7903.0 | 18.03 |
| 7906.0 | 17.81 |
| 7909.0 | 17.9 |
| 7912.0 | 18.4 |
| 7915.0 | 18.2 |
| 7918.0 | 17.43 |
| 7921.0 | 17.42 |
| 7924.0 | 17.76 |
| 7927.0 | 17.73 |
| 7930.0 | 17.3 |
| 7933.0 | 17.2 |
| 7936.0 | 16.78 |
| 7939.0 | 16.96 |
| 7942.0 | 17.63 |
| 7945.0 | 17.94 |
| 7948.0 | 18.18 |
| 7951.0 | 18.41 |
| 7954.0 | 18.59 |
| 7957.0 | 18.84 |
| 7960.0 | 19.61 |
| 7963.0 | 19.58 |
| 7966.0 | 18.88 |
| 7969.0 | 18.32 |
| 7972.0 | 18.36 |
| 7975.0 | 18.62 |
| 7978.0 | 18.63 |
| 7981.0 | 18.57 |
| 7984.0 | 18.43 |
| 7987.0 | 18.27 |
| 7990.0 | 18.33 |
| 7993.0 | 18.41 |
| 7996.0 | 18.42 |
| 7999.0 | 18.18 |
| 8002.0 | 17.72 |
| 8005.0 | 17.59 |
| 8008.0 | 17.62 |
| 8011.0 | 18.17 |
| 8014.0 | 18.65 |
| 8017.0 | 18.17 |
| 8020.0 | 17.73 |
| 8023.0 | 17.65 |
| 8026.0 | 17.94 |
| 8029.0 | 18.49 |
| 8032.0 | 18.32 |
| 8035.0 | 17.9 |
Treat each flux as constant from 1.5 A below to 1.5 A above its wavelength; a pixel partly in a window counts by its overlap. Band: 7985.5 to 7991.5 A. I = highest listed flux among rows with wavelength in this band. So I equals 18.33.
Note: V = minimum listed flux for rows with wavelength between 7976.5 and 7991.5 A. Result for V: 18.27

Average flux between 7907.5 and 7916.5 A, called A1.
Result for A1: 18.2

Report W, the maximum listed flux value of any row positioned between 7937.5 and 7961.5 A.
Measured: 19.61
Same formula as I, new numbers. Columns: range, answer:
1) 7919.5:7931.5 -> 17.76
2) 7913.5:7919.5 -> 18.2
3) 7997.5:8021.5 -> 18.65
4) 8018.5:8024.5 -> 17.73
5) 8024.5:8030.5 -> 18.49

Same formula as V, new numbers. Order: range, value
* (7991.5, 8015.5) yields 17.59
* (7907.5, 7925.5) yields 17.42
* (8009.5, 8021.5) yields 17.73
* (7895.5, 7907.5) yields 17.81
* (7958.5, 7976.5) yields 18.32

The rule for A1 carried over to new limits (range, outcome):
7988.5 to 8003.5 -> 18.2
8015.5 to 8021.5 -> 17.9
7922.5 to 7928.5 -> 17.7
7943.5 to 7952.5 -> 18.2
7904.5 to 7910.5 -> 17.9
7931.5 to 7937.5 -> 17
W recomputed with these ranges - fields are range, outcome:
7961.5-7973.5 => 19.58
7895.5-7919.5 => 18.48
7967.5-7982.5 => 18.63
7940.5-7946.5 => 17.94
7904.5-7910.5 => 17.9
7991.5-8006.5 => 18.42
